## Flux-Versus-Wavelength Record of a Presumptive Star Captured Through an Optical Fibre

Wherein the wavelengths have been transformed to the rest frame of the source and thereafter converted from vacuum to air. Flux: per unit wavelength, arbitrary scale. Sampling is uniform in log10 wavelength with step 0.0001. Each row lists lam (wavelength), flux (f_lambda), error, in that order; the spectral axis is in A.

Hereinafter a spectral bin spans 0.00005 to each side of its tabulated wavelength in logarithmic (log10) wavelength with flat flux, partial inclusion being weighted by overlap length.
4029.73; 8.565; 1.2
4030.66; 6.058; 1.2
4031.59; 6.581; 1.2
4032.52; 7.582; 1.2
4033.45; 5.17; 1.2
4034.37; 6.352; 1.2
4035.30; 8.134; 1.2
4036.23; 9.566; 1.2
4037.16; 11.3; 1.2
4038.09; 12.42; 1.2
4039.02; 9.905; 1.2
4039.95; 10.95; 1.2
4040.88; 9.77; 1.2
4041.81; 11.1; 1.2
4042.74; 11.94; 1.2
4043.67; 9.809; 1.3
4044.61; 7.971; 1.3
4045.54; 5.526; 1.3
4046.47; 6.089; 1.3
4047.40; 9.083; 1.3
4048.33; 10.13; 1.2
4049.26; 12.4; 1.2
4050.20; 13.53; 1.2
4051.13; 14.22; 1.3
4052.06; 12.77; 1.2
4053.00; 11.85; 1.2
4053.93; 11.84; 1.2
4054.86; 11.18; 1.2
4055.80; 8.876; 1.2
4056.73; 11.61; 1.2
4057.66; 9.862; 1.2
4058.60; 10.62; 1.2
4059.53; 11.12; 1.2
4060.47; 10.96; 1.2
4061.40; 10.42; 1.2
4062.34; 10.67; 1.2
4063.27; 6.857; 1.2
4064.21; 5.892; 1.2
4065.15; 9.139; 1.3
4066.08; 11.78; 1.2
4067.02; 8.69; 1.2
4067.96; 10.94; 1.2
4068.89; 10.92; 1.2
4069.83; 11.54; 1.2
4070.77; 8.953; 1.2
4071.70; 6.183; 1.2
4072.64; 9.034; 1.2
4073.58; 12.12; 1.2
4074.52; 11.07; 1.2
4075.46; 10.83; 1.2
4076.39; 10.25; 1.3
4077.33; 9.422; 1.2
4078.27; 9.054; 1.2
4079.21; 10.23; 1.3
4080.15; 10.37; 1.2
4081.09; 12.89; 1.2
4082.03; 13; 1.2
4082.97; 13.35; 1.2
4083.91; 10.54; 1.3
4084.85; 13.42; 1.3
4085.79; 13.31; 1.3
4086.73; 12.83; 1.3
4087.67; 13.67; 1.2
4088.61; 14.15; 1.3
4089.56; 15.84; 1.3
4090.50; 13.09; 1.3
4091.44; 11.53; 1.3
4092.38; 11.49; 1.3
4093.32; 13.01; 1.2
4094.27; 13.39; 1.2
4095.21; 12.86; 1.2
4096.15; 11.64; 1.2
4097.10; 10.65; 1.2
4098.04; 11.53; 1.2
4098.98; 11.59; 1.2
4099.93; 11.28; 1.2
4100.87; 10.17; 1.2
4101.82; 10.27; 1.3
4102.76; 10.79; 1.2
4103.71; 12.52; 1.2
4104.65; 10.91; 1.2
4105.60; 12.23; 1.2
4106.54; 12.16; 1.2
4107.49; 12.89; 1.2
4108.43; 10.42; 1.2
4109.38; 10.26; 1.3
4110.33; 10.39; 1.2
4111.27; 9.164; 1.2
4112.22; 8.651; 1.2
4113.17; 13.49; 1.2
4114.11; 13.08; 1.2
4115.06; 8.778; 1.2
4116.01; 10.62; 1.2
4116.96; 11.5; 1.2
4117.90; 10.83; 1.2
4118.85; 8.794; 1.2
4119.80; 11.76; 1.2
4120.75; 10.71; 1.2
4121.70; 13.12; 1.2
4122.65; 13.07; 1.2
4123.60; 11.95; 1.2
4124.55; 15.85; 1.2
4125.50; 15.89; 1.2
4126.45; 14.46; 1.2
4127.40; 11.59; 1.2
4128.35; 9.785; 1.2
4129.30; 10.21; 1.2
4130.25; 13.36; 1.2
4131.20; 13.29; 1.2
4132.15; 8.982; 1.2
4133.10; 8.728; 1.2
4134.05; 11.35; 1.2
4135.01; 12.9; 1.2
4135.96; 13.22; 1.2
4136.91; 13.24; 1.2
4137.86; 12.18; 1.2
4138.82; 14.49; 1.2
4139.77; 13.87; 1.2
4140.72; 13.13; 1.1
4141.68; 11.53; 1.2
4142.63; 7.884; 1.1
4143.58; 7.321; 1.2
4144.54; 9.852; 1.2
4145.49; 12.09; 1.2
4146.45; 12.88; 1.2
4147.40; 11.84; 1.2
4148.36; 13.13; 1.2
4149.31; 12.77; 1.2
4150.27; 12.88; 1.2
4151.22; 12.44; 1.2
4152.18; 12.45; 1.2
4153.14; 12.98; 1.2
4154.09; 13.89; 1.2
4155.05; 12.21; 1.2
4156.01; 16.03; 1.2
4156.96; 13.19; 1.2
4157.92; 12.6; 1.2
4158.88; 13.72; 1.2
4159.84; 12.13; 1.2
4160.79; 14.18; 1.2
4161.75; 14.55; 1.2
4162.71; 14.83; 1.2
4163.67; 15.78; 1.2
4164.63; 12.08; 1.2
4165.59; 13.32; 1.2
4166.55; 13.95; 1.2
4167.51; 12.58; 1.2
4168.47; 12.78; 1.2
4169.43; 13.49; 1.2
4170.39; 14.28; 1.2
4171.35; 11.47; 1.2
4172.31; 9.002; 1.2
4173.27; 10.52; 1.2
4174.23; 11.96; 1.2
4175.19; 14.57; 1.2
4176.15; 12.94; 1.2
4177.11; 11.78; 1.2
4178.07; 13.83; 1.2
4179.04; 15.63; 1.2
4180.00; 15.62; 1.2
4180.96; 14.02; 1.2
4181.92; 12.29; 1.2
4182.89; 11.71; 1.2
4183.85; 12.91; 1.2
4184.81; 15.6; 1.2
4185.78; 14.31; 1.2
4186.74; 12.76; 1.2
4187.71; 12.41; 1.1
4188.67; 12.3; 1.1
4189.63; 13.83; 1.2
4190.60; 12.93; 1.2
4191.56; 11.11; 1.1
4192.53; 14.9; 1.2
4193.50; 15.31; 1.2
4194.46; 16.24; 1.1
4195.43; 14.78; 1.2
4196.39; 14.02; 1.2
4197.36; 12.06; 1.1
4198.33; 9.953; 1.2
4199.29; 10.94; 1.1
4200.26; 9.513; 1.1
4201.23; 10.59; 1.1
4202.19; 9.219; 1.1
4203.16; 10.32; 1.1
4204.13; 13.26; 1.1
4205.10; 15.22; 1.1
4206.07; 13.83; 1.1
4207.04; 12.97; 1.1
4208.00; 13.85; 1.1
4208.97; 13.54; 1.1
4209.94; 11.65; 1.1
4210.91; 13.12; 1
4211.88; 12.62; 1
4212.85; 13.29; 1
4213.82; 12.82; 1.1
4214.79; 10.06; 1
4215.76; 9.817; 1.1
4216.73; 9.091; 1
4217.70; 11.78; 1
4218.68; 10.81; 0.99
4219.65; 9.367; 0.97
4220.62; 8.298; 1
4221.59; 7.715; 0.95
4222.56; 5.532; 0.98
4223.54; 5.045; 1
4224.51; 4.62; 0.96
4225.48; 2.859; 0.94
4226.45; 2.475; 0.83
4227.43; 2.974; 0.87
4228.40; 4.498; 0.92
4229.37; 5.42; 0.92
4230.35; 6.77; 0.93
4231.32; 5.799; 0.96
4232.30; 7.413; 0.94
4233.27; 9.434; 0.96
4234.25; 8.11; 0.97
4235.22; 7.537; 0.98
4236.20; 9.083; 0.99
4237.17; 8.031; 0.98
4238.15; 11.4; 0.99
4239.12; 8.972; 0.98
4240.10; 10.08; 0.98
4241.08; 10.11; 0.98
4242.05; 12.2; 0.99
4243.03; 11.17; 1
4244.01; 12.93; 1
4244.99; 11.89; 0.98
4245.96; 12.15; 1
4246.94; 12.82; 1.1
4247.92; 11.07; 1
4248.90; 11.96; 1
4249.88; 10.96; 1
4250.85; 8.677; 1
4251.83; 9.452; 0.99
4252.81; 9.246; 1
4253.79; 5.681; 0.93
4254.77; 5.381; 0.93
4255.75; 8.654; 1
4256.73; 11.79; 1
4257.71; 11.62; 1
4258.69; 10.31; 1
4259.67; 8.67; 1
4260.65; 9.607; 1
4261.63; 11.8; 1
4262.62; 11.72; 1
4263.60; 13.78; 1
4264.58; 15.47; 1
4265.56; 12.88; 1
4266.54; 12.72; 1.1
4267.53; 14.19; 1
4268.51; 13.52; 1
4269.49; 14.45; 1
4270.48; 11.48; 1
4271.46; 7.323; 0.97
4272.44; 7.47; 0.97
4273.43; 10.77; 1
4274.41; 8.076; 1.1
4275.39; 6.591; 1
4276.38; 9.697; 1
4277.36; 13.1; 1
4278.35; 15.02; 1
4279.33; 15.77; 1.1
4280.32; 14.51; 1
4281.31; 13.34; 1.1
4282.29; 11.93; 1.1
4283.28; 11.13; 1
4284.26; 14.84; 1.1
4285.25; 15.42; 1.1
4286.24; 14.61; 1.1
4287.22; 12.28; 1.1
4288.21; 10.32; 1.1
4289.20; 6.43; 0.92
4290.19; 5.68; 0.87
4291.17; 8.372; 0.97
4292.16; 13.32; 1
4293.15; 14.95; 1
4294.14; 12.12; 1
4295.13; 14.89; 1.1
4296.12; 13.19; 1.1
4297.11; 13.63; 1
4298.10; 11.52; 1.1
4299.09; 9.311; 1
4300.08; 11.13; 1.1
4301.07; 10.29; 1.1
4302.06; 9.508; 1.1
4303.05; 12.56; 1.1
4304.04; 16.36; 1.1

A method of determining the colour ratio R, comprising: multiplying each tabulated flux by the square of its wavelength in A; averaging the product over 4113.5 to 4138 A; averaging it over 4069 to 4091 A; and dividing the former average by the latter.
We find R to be 1.1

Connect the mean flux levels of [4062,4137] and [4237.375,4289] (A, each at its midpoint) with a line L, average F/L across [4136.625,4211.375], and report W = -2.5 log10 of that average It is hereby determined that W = -0.13 mag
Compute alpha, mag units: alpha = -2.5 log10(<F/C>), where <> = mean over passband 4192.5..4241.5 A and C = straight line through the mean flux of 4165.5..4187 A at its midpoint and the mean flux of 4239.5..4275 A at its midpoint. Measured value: 0.22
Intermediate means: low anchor 13.1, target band 9.89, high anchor 10.9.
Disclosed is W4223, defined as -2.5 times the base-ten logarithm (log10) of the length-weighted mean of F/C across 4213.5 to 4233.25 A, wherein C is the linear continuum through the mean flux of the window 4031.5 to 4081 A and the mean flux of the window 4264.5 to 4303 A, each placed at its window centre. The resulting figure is 0.49 mag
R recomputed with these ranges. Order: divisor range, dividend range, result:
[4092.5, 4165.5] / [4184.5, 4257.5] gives 0.90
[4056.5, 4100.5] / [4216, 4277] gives 0.91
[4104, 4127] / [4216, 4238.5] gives 0.64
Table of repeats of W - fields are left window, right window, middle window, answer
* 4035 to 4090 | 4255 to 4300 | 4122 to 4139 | -0.13 mag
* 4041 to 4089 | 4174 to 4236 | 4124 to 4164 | -0.17 mag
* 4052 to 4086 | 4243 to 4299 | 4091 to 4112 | -0.07 mag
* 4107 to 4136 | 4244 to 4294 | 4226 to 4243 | 0.41 mag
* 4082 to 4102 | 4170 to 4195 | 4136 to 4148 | 0.10 mag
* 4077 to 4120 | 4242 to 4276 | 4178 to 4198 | -0.22 mag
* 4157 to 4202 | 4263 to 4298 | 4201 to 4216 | 0.04 mag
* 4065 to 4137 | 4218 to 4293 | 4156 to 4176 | -0.20 mag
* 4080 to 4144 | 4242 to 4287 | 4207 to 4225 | 0.14 mag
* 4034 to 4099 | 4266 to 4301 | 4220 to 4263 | 0.32 mag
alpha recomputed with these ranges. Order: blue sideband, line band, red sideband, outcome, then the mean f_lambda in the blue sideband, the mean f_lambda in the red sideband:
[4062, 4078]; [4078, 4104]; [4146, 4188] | -0.16 mag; 9.65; 13.2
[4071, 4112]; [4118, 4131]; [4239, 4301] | -0.08 mag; 11.5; 11.3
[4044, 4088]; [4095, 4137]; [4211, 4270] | -0.12 mag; 10.6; 9.67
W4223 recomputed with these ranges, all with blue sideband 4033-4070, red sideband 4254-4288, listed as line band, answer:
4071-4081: 0.03 mag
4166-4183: -0.18 mag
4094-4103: -0.10 mag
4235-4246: 0.10 mag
